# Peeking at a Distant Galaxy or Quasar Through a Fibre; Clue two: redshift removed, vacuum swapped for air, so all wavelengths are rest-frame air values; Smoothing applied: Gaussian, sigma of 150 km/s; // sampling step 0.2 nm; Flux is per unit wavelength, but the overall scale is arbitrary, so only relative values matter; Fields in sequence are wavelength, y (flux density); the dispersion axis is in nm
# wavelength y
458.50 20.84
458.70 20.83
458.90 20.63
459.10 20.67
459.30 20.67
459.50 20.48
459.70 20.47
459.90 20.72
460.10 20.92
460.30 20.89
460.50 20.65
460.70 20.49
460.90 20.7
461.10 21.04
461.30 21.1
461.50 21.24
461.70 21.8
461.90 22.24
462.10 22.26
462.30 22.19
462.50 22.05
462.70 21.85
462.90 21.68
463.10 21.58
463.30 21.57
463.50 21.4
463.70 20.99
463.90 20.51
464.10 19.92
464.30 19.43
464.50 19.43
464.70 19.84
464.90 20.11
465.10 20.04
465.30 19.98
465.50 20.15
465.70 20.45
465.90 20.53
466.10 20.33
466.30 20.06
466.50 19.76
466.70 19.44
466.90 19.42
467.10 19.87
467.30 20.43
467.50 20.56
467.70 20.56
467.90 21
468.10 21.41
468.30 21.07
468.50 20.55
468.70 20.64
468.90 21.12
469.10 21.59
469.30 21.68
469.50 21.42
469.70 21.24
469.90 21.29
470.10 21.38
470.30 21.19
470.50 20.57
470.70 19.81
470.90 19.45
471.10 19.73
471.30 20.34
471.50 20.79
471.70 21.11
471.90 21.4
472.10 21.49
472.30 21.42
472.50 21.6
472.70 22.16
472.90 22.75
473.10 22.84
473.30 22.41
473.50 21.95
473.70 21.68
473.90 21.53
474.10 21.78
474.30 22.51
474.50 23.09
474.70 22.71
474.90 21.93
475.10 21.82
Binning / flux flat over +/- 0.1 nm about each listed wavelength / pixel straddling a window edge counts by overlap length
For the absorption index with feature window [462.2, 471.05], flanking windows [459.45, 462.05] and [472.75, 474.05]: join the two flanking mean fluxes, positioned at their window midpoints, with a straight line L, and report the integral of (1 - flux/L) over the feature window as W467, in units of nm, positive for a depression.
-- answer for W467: 0.363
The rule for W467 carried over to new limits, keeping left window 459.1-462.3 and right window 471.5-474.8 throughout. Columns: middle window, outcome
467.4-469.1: 0.06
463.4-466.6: 0.18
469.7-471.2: 0.09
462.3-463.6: -0.03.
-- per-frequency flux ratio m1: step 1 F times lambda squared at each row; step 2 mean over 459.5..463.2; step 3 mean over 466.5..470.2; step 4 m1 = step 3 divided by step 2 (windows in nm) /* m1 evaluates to 1.0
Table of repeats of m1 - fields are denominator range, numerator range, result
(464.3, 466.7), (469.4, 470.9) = 1.06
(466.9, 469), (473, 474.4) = 1.10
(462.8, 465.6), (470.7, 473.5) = 1.08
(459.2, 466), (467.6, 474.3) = 1.06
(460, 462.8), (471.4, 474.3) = 1.07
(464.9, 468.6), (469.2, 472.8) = 1.05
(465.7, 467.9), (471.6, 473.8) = 1.11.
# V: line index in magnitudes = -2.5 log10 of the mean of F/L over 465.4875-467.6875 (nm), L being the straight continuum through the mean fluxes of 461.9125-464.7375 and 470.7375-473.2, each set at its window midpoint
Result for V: 0.055 mag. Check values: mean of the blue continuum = 21.1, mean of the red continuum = 21.2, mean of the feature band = 20.1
